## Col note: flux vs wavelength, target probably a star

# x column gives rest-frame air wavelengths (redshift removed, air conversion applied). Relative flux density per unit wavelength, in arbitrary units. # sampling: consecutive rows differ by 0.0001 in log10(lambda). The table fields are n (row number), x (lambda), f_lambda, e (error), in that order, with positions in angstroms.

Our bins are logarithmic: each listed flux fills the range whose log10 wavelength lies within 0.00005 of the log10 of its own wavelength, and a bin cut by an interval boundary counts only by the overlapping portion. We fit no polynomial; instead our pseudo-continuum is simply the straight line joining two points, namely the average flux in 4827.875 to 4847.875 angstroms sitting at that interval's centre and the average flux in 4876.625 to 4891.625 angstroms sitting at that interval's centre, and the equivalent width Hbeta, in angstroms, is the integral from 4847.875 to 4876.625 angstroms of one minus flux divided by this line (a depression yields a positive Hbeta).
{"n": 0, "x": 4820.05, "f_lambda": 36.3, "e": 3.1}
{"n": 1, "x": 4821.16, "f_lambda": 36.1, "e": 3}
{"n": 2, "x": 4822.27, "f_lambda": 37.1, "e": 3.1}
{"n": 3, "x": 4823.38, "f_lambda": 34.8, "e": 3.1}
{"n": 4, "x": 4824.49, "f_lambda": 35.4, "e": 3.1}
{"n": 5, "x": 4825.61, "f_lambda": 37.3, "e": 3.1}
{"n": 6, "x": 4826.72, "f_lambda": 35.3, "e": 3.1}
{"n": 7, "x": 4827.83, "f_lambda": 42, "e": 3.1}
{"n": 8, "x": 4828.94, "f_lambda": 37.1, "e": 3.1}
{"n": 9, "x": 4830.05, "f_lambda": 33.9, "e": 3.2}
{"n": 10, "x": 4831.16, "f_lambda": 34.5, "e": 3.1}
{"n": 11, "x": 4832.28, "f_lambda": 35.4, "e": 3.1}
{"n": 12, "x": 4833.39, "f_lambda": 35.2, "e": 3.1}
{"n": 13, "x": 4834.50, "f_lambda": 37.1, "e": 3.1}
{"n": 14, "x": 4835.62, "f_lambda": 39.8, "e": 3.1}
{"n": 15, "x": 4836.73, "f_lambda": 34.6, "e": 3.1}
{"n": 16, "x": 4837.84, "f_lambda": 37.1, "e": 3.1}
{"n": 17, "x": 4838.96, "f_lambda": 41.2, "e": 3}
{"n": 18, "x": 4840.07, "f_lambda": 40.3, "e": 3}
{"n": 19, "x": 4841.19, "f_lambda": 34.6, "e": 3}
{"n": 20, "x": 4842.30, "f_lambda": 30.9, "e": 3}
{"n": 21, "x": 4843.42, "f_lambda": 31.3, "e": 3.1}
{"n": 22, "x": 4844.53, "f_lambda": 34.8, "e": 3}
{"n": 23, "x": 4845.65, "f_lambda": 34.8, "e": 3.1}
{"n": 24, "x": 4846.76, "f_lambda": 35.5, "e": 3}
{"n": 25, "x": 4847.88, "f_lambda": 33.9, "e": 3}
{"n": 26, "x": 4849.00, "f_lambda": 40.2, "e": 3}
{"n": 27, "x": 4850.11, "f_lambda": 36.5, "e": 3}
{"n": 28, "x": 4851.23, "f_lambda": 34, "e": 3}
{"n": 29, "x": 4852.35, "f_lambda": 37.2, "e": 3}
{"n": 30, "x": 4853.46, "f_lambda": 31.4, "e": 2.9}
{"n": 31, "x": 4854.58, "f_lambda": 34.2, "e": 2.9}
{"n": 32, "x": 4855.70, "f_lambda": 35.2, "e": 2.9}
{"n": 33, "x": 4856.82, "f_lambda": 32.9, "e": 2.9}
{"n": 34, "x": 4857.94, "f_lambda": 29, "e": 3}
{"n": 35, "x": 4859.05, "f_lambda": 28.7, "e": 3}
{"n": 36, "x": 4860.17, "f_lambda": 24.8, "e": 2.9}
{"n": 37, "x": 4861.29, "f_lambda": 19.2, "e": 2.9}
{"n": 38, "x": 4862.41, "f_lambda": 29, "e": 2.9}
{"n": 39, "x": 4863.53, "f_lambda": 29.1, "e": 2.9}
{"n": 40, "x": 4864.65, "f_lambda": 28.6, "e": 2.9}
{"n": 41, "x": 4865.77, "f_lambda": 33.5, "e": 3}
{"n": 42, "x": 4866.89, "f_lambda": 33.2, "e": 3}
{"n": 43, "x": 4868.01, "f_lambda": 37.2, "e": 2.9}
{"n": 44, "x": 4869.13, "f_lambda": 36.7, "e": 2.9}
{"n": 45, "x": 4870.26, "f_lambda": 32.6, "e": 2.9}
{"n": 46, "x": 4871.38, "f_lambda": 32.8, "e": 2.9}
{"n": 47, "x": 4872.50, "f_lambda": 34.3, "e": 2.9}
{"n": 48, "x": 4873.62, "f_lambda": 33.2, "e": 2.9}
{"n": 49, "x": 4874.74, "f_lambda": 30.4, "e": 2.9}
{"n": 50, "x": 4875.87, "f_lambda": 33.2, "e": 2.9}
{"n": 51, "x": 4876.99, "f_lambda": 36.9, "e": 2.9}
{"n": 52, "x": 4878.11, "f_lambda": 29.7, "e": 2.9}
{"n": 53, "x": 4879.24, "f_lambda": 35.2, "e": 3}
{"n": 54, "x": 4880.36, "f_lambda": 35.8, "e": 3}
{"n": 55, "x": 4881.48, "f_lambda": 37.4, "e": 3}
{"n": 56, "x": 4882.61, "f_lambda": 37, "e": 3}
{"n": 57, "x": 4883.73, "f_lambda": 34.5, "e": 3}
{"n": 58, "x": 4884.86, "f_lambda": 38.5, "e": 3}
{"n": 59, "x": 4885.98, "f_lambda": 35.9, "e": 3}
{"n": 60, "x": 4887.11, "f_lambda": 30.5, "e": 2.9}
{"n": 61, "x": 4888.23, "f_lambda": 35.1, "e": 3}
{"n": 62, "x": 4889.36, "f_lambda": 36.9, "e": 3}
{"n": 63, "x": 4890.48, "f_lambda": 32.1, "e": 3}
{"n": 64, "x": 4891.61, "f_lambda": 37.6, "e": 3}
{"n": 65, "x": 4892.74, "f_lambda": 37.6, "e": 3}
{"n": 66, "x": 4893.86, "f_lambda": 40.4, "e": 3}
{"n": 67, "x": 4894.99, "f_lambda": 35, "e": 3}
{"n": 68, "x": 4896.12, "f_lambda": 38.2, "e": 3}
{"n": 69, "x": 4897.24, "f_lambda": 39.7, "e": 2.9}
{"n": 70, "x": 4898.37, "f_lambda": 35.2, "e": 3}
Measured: 2.5 angstroms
